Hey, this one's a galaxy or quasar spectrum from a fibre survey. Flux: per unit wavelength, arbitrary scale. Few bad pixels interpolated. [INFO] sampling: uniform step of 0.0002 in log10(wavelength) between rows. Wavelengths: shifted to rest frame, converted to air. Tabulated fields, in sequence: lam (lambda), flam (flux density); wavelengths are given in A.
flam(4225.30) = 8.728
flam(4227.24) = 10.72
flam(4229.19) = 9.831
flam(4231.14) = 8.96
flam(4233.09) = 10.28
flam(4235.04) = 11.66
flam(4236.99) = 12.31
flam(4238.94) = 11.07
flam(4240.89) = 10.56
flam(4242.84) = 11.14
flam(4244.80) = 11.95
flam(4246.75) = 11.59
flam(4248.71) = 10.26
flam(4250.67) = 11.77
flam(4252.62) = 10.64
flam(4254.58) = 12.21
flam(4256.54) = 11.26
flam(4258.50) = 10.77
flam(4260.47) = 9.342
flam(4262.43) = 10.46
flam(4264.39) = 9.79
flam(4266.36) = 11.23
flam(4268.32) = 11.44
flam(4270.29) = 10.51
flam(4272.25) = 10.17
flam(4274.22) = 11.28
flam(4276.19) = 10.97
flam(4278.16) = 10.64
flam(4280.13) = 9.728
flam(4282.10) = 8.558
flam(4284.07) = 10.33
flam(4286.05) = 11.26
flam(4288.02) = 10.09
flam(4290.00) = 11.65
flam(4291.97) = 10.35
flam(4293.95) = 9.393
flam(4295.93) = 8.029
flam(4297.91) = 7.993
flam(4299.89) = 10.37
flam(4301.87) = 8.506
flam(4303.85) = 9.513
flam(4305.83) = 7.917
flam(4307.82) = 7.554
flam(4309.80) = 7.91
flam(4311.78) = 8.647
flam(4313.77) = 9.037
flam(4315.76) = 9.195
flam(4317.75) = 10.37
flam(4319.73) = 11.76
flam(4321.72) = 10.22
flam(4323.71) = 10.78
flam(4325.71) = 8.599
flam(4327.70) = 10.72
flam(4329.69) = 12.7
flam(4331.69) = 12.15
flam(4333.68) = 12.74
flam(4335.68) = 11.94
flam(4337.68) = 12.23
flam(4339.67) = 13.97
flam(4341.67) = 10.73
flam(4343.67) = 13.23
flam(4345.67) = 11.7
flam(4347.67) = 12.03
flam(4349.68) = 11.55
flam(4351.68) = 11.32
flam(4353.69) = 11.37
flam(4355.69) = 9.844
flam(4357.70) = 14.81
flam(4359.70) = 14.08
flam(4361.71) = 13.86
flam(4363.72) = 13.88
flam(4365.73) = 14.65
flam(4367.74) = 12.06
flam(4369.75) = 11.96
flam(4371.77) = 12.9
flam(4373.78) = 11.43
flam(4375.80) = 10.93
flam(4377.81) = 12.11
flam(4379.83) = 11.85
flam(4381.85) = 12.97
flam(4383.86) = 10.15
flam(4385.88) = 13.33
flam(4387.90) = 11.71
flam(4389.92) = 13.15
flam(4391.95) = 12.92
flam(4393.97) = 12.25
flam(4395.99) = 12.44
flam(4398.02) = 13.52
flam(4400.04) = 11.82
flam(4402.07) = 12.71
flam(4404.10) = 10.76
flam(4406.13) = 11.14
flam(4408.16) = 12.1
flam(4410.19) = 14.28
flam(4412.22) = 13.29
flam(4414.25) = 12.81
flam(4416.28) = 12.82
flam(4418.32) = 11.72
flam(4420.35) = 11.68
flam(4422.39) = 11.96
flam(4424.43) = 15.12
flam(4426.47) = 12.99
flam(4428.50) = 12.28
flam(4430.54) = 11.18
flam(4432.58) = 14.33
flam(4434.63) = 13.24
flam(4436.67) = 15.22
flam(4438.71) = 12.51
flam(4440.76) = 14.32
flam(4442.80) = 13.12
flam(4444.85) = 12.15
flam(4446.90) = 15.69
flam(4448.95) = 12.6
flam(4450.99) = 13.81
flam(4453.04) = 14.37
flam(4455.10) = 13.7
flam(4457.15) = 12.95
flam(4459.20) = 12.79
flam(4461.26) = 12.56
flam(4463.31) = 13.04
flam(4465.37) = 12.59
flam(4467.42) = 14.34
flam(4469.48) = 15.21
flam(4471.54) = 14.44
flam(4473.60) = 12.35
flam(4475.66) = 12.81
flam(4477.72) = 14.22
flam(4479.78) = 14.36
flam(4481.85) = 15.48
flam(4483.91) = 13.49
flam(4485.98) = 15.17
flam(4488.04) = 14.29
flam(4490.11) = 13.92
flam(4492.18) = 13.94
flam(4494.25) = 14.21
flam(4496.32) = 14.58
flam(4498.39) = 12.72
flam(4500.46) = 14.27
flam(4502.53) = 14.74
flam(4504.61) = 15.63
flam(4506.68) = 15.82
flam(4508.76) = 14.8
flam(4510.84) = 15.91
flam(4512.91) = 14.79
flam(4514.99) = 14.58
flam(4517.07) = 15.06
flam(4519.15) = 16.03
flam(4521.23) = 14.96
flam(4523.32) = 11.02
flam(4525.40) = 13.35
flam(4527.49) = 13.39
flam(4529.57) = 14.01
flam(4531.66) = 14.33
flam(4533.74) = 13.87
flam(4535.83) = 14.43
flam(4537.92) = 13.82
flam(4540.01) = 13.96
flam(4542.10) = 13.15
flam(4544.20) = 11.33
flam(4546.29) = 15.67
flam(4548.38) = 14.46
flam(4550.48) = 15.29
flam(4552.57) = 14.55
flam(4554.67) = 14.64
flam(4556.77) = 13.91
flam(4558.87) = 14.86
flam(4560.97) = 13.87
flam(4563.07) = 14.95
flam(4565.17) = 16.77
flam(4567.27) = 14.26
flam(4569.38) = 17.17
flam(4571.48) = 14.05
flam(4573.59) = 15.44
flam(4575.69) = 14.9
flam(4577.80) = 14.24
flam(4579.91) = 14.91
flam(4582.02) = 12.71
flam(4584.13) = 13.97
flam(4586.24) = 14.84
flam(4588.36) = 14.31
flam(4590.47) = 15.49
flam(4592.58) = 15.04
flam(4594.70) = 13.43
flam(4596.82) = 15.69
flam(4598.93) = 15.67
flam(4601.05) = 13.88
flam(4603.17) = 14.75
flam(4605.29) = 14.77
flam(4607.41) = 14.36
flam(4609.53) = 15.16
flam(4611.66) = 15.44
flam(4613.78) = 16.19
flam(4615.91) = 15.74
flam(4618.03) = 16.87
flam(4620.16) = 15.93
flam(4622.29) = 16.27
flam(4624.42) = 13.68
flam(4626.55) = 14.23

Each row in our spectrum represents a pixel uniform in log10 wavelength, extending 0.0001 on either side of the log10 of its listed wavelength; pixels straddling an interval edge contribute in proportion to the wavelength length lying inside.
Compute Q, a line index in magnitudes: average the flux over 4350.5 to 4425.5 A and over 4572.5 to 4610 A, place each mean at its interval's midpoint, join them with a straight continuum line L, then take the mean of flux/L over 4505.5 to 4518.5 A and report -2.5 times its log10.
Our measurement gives -0.11 mag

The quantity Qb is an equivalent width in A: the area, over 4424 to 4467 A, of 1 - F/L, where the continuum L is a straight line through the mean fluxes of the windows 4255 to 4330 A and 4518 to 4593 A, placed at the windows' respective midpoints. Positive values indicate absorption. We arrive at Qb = -2.8 A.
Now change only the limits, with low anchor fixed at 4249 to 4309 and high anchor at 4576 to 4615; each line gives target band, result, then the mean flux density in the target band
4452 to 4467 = -0.5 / 13.2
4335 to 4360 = -2.4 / 12.2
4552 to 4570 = -0.9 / 15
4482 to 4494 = -1.0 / 14.3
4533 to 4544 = 0.2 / 13.6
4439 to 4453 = -1.2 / 13.6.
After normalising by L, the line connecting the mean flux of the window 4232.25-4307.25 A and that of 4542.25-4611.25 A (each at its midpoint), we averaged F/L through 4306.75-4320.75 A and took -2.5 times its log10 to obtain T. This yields 0.20 mag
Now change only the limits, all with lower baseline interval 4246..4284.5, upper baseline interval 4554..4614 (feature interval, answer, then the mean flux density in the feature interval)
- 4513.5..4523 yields -0.066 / 14.8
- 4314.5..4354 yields 0.009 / 11.5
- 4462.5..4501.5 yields -0.040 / 14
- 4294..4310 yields 0.285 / 8.55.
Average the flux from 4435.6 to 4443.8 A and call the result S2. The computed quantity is 13.8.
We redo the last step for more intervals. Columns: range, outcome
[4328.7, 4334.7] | 12.5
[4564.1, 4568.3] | 15.5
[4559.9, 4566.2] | 15.2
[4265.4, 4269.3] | 11.4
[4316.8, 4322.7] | 10.8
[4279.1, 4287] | 9.96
